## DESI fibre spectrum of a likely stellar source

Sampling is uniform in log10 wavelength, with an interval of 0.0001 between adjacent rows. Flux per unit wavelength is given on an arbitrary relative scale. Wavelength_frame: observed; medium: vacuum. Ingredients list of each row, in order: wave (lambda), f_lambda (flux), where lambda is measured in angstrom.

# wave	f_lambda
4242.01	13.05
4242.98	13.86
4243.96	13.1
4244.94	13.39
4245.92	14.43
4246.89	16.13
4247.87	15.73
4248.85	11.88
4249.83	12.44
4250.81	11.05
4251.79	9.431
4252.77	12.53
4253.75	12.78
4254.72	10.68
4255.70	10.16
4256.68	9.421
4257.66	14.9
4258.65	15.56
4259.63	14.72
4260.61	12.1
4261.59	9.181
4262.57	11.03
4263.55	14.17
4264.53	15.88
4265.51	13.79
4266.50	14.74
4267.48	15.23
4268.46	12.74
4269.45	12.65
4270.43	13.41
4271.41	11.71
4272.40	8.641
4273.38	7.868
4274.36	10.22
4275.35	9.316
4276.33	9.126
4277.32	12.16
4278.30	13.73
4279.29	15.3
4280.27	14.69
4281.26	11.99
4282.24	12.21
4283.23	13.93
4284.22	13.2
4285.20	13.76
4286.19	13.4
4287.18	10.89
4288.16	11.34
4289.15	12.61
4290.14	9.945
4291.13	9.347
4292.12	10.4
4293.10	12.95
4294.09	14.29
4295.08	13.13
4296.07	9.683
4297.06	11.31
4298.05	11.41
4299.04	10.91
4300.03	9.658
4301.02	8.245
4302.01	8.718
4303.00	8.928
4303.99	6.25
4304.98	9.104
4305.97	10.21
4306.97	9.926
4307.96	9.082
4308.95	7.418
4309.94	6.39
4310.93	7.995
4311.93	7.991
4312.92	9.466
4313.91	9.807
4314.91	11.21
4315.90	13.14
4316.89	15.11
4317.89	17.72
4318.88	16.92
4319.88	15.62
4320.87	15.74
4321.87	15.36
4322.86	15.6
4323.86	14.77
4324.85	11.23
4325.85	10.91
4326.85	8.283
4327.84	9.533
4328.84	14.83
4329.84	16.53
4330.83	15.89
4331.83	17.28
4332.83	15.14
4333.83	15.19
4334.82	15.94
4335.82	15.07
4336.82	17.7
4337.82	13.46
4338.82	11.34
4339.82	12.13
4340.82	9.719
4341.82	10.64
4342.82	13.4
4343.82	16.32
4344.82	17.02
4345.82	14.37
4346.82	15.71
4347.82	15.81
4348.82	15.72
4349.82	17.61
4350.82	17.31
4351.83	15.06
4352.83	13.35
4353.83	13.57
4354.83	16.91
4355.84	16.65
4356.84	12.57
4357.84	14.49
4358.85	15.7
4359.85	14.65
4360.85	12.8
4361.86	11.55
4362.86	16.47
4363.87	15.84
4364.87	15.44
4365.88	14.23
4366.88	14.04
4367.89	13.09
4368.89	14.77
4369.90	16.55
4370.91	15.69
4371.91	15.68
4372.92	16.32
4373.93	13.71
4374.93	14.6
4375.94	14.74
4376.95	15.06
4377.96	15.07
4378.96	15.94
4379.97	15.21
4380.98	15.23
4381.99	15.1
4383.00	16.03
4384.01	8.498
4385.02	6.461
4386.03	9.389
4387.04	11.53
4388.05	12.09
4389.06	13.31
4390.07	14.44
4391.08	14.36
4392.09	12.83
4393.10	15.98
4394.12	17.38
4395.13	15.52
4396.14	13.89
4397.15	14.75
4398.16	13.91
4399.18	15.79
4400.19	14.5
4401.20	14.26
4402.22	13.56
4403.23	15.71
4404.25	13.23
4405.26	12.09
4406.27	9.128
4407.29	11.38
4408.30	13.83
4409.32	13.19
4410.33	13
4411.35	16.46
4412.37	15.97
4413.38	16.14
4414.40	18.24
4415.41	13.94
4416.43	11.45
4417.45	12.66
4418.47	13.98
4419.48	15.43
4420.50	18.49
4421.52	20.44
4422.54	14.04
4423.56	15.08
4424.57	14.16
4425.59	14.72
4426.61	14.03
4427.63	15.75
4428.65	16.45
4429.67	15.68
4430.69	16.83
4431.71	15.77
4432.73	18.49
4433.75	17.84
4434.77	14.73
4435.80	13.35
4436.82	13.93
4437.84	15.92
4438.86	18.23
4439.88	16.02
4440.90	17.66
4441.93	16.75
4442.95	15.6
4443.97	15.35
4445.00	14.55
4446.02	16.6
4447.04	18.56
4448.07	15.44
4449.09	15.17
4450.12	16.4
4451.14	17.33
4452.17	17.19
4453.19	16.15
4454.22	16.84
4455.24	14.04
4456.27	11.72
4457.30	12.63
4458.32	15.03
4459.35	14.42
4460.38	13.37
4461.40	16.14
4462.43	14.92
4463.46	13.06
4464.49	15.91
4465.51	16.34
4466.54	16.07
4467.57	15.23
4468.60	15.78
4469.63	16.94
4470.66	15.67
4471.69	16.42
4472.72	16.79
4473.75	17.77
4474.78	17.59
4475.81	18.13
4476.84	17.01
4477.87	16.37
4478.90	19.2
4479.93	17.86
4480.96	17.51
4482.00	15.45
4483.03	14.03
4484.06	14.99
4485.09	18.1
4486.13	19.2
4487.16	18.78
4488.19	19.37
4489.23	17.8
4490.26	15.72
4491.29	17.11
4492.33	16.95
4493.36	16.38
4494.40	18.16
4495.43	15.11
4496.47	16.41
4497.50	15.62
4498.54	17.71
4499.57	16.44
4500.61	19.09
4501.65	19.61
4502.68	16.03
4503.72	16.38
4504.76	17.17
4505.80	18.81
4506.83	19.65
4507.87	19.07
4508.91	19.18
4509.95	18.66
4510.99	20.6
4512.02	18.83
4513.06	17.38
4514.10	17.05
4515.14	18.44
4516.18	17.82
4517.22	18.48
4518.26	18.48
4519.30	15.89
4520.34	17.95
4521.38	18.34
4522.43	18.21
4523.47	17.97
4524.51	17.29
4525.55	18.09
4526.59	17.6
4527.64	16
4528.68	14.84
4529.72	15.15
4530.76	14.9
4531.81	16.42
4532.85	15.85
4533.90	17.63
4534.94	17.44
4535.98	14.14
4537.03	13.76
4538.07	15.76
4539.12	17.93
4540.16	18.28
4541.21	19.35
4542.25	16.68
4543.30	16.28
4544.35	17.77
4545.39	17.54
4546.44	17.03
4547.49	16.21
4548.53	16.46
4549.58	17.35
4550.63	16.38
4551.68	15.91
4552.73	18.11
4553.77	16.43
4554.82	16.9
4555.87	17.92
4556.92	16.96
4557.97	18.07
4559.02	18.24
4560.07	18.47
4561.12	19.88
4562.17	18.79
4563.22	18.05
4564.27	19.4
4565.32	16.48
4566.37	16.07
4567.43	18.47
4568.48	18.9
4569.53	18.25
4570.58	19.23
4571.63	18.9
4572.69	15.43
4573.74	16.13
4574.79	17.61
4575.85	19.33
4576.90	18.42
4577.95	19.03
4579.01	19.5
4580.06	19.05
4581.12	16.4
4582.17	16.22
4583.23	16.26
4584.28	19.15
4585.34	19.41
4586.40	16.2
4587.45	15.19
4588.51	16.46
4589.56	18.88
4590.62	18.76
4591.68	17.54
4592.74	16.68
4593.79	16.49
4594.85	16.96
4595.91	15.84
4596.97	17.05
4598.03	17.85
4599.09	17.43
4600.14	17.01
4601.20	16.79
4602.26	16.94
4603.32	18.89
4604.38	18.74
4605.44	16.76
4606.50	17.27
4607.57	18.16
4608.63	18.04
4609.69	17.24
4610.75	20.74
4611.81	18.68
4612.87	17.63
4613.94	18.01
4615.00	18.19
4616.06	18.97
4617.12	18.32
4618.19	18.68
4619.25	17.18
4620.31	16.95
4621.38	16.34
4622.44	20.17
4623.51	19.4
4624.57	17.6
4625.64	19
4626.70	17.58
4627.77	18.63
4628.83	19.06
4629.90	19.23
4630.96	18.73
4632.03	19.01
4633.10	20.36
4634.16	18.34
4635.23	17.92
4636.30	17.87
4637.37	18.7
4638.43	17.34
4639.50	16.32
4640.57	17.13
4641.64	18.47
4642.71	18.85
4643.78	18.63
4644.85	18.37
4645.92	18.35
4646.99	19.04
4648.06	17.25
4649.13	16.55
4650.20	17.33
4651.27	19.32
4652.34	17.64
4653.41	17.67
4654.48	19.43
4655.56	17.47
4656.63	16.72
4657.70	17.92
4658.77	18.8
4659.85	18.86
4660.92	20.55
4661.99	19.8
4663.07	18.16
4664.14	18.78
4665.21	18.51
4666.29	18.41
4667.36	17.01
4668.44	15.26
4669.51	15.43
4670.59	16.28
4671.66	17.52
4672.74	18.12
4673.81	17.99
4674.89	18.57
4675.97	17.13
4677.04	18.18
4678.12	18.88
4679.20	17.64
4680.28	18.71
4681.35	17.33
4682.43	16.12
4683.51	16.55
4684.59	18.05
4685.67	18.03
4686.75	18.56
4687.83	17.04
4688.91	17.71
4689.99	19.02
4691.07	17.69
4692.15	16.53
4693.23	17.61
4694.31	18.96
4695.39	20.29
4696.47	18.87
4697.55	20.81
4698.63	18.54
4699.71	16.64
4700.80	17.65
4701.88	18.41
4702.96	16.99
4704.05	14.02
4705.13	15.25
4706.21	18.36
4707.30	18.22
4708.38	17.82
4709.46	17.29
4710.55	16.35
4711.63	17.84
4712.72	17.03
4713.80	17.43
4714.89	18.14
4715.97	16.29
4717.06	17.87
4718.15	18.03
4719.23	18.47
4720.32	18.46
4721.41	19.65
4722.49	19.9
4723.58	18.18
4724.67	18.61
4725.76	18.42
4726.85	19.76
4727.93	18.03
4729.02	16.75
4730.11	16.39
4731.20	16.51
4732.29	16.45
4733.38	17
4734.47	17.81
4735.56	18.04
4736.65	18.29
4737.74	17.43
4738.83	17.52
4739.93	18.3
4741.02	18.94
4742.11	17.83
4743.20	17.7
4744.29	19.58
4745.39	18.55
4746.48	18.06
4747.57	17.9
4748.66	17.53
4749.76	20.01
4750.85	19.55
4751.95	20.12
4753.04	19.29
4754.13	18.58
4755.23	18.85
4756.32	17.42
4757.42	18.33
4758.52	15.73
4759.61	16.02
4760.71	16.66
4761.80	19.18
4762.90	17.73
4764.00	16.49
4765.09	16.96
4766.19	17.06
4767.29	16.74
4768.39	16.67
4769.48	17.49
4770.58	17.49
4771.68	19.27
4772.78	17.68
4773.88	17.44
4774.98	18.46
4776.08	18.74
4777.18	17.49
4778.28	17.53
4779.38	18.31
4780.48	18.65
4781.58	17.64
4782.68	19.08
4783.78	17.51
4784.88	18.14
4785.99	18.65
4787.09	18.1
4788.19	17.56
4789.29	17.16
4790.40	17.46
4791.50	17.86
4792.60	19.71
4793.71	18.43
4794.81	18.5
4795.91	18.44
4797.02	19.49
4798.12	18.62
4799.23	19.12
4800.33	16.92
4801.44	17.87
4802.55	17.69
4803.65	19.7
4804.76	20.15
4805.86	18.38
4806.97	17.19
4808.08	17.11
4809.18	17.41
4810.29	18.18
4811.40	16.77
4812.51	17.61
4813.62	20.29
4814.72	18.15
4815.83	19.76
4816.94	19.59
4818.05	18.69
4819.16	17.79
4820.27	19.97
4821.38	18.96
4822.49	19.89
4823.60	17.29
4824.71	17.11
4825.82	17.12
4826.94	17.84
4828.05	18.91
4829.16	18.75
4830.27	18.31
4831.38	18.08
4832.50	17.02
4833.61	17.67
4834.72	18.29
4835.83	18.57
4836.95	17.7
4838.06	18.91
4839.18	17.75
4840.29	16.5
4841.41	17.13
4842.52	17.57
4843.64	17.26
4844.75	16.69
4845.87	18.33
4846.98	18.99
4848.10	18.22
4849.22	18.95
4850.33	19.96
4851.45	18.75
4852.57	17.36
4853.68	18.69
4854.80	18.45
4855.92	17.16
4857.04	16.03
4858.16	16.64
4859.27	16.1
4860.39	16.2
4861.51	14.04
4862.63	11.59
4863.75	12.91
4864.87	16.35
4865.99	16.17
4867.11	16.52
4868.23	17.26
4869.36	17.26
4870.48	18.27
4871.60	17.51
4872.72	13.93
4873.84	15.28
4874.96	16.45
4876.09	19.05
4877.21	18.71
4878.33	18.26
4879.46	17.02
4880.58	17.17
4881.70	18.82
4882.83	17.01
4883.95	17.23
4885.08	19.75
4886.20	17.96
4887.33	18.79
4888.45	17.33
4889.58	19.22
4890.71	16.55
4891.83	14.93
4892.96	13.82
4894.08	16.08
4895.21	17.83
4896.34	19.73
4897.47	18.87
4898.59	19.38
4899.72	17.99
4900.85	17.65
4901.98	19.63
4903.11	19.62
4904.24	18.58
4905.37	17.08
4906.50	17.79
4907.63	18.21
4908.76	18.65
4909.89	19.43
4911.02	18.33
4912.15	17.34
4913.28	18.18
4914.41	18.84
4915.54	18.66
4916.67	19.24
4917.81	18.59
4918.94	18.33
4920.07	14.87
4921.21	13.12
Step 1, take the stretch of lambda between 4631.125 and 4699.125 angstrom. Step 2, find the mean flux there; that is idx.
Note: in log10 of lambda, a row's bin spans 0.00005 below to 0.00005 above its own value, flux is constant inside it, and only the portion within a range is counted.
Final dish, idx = 18.1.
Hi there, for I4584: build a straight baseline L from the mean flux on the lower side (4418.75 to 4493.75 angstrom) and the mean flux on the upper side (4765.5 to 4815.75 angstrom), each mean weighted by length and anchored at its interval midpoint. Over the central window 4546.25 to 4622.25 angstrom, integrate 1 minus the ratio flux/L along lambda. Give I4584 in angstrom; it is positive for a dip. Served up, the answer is -3.4 angstrom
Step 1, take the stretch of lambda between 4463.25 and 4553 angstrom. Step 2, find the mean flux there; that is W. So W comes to 17.1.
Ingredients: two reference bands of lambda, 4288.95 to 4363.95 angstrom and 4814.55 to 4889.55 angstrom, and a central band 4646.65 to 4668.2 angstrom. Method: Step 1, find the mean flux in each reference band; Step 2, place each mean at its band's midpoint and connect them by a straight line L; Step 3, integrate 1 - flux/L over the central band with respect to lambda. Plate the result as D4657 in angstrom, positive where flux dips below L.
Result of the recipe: -3.2 angstrom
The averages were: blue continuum 12.9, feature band 18.2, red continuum 17.6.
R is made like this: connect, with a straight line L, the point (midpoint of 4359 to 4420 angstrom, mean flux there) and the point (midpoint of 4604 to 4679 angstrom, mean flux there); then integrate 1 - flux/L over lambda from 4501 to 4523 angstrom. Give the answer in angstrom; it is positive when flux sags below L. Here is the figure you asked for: -2.92 angstrom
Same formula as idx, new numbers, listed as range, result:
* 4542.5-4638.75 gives 17.8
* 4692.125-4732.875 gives 17.8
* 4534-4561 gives 17.1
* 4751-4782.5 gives 17.8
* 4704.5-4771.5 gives 17.8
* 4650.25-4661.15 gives 18.3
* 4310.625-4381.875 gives 14.3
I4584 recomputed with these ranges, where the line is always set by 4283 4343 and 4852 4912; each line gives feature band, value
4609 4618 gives -2.21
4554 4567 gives -3.22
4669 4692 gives -3.25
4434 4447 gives -2.58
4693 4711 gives -2.46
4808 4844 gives -2.91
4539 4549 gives -2.22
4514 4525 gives -3.05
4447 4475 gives -4.53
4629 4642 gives -2.83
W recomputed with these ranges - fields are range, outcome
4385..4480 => 15.2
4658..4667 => 18.9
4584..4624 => 17.8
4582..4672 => 17.9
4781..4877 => 17.7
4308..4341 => 13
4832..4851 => 18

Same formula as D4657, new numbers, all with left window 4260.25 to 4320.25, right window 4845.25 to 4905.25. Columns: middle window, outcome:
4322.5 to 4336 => -2.3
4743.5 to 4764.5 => -2.6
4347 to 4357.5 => -2.9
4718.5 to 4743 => -3.3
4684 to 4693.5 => -1.4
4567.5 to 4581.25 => -3.7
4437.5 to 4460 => -4.6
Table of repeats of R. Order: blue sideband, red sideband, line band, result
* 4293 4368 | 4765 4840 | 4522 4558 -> -3.4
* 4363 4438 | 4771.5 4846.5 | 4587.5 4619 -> -2.6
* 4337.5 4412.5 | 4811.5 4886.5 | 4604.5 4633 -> -4.3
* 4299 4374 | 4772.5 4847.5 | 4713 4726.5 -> -0.8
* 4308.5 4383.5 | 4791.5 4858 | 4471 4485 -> -1.5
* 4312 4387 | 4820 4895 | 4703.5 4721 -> -0.9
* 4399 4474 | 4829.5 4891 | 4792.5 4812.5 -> -1.4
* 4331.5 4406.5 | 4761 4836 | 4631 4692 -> -3.8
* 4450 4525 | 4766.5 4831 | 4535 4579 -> -0.7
